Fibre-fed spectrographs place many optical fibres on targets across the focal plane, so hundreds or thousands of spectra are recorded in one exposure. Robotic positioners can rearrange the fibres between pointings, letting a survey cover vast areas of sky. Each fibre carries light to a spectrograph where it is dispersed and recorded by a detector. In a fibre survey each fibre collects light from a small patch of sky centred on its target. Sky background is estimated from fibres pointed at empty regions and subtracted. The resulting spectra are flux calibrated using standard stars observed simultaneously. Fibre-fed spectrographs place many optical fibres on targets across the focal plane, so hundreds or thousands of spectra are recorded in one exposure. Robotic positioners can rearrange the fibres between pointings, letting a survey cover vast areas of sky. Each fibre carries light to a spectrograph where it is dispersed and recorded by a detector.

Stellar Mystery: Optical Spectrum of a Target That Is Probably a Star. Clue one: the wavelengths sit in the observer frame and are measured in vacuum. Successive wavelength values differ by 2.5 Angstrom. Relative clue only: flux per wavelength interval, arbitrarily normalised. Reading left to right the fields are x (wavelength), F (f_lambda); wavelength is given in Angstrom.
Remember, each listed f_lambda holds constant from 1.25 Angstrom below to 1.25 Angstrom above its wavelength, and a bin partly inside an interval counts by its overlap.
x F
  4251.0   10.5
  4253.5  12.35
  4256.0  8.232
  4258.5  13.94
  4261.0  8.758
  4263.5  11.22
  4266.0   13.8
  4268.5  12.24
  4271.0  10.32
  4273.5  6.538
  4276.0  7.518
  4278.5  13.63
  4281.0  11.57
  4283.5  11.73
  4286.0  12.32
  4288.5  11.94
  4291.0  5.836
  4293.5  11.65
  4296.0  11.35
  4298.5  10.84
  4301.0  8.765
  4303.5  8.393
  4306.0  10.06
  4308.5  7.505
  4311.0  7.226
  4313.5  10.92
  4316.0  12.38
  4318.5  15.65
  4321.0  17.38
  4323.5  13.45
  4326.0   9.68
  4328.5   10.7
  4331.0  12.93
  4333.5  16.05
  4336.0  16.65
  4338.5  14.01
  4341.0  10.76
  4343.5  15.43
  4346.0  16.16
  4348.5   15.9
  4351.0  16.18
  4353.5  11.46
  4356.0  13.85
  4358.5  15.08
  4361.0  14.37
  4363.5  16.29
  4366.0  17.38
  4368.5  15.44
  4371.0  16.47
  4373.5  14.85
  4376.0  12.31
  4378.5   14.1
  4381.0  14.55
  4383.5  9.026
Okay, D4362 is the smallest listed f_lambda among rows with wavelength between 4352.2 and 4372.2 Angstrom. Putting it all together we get 11.46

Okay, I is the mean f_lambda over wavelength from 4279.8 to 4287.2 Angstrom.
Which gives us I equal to 11.9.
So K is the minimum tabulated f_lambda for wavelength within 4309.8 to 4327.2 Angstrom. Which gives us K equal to 7.226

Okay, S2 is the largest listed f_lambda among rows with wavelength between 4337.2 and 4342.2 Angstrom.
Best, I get 14.01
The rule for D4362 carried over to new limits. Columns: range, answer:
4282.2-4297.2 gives 5.836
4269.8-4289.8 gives 6.538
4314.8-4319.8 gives 12.38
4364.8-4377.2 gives 12.31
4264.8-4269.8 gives 12.24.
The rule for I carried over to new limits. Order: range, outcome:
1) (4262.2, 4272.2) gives 11.9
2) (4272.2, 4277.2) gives 7.06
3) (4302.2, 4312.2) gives 8.3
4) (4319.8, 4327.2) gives 13.5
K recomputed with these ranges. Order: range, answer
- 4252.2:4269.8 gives 8.232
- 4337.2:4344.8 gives 10.76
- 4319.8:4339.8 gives 9.68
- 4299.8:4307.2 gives 8.393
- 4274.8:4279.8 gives 7.518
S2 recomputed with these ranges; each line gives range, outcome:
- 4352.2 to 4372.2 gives 17.38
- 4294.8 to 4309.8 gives 11.35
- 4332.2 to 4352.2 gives 16.65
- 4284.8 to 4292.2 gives 12.32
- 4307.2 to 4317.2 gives 12.38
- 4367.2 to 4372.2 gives 16.47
